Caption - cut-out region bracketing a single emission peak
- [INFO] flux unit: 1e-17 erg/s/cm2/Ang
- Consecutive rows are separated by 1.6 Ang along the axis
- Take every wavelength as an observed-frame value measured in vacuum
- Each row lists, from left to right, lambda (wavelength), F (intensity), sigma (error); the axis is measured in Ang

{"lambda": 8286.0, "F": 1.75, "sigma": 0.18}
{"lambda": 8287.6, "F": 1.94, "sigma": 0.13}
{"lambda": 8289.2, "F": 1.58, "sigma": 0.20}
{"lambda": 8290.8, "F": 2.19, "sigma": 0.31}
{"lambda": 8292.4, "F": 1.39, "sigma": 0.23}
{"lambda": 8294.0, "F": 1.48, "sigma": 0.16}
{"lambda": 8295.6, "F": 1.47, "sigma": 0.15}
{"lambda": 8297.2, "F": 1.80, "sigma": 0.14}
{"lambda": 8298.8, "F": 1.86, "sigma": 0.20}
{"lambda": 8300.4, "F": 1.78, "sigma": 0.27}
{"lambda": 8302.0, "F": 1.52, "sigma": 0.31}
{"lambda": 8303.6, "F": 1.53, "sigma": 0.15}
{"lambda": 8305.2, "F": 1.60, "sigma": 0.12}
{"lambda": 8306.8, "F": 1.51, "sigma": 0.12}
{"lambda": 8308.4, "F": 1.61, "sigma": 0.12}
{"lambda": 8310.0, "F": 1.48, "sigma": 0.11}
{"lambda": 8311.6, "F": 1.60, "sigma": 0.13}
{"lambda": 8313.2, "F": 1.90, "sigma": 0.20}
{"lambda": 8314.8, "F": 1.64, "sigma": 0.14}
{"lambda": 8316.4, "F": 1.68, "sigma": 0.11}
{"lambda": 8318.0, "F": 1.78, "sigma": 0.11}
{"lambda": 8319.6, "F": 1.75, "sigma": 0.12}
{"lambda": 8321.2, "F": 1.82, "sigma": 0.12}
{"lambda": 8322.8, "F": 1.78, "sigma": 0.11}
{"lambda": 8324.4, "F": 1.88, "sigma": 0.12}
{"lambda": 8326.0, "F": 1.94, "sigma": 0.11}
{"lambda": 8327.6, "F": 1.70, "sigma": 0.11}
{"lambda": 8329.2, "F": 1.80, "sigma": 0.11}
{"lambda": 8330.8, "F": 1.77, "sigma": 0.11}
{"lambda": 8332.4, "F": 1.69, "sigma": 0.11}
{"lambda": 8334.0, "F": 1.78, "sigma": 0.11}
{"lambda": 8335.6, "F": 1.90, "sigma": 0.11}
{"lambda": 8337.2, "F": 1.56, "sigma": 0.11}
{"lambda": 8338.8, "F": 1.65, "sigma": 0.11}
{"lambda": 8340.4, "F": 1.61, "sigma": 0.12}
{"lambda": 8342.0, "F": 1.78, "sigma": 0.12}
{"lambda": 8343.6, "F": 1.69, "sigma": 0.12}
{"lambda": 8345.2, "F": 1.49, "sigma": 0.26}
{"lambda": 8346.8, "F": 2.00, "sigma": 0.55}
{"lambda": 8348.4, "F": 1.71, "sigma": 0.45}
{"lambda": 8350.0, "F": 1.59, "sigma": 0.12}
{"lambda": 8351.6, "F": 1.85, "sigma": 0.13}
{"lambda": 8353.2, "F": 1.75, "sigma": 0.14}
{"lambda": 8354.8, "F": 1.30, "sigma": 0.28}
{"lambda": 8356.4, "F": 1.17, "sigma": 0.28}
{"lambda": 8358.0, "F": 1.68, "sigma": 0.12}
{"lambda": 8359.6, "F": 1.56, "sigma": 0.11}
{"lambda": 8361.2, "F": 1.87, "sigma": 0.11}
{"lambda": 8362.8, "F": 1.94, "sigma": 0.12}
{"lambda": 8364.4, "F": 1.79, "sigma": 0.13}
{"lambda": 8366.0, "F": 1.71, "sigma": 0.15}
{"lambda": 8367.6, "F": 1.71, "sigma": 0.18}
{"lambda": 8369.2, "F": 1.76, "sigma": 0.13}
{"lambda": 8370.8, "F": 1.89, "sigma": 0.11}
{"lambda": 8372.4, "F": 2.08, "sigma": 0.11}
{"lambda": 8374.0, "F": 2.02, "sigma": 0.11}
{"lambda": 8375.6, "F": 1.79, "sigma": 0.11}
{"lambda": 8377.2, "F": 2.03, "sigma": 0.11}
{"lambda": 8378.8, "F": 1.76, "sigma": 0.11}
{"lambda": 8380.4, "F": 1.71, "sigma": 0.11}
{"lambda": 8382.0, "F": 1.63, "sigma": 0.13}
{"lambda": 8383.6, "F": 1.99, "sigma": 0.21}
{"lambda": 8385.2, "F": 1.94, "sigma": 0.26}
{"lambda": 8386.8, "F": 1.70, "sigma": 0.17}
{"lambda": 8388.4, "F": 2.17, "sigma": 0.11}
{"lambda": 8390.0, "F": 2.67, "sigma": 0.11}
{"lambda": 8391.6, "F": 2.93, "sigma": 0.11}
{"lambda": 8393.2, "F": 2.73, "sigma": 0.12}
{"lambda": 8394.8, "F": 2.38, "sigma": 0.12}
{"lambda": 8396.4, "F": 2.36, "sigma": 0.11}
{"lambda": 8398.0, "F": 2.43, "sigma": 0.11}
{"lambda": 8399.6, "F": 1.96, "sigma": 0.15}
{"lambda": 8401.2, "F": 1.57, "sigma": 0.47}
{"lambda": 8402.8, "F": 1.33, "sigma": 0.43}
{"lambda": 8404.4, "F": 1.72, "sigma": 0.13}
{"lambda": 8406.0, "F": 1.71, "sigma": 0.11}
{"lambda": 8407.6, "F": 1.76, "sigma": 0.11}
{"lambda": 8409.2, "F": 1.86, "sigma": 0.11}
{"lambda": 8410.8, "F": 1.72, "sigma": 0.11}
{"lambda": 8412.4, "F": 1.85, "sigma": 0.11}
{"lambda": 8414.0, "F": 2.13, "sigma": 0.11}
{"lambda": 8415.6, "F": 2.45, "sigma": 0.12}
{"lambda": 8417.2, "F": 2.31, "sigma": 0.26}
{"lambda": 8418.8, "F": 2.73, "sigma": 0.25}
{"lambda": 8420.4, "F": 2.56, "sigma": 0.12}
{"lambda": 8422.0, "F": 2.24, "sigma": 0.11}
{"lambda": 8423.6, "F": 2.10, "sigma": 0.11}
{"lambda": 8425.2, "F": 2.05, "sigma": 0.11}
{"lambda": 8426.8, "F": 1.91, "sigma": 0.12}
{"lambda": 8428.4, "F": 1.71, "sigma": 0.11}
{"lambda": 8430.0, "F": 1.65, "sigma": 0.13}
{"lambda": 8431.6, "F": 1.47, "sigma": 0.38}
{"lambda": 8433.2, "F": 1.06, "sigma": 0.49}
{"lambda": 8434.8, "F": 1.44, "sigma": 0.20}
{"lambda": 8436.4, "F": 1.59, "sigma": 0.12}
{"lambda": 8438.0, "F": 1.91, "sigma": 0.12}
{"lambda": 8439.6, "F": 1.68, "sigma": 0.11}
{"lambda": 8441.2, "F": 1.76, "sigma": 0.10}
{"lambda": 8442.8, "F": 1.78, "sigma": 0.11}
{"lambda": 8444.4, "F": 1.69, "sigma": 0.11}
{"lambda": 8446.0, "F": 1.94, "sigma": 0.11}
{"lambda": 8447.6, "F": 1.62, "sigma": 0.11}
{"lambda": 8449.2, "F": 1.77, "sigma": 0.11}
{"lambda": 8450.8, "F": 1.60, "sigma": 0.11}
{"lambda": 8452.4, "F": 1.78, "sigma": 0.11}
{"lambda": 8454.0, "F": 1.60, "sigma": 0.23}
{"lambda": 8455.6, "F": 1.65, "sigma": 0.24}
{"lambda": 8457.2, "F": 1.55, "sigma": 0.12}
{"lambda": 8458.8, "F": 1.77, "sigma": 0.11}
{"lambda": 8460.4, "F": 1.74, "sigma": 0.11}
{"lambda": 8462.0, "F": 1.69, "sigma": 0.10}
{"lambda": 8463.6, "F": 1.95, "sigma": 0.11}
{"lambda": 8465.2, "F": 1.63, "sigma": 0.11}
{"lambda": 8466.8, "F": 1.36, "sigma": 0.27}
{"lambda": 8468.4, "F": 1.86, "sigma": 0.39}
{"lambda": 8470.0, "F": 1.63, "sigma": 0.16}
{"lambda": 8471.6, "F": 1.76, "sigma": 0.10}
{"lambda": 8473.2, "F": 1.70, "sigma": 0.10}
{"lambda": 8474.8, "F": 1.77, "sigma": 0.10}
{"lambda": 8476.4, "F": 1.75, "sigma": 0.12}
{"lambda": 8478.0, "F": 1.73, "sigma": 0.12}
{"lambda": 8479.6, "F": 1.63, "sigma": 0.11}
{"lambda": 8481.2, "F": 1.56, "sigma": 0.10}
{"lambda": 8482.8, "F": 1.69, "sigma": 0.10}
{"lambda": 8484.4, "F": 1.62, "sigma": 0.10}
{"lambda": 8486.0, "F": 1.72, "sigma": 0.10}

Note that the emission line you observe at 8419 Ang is [N II] 6583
